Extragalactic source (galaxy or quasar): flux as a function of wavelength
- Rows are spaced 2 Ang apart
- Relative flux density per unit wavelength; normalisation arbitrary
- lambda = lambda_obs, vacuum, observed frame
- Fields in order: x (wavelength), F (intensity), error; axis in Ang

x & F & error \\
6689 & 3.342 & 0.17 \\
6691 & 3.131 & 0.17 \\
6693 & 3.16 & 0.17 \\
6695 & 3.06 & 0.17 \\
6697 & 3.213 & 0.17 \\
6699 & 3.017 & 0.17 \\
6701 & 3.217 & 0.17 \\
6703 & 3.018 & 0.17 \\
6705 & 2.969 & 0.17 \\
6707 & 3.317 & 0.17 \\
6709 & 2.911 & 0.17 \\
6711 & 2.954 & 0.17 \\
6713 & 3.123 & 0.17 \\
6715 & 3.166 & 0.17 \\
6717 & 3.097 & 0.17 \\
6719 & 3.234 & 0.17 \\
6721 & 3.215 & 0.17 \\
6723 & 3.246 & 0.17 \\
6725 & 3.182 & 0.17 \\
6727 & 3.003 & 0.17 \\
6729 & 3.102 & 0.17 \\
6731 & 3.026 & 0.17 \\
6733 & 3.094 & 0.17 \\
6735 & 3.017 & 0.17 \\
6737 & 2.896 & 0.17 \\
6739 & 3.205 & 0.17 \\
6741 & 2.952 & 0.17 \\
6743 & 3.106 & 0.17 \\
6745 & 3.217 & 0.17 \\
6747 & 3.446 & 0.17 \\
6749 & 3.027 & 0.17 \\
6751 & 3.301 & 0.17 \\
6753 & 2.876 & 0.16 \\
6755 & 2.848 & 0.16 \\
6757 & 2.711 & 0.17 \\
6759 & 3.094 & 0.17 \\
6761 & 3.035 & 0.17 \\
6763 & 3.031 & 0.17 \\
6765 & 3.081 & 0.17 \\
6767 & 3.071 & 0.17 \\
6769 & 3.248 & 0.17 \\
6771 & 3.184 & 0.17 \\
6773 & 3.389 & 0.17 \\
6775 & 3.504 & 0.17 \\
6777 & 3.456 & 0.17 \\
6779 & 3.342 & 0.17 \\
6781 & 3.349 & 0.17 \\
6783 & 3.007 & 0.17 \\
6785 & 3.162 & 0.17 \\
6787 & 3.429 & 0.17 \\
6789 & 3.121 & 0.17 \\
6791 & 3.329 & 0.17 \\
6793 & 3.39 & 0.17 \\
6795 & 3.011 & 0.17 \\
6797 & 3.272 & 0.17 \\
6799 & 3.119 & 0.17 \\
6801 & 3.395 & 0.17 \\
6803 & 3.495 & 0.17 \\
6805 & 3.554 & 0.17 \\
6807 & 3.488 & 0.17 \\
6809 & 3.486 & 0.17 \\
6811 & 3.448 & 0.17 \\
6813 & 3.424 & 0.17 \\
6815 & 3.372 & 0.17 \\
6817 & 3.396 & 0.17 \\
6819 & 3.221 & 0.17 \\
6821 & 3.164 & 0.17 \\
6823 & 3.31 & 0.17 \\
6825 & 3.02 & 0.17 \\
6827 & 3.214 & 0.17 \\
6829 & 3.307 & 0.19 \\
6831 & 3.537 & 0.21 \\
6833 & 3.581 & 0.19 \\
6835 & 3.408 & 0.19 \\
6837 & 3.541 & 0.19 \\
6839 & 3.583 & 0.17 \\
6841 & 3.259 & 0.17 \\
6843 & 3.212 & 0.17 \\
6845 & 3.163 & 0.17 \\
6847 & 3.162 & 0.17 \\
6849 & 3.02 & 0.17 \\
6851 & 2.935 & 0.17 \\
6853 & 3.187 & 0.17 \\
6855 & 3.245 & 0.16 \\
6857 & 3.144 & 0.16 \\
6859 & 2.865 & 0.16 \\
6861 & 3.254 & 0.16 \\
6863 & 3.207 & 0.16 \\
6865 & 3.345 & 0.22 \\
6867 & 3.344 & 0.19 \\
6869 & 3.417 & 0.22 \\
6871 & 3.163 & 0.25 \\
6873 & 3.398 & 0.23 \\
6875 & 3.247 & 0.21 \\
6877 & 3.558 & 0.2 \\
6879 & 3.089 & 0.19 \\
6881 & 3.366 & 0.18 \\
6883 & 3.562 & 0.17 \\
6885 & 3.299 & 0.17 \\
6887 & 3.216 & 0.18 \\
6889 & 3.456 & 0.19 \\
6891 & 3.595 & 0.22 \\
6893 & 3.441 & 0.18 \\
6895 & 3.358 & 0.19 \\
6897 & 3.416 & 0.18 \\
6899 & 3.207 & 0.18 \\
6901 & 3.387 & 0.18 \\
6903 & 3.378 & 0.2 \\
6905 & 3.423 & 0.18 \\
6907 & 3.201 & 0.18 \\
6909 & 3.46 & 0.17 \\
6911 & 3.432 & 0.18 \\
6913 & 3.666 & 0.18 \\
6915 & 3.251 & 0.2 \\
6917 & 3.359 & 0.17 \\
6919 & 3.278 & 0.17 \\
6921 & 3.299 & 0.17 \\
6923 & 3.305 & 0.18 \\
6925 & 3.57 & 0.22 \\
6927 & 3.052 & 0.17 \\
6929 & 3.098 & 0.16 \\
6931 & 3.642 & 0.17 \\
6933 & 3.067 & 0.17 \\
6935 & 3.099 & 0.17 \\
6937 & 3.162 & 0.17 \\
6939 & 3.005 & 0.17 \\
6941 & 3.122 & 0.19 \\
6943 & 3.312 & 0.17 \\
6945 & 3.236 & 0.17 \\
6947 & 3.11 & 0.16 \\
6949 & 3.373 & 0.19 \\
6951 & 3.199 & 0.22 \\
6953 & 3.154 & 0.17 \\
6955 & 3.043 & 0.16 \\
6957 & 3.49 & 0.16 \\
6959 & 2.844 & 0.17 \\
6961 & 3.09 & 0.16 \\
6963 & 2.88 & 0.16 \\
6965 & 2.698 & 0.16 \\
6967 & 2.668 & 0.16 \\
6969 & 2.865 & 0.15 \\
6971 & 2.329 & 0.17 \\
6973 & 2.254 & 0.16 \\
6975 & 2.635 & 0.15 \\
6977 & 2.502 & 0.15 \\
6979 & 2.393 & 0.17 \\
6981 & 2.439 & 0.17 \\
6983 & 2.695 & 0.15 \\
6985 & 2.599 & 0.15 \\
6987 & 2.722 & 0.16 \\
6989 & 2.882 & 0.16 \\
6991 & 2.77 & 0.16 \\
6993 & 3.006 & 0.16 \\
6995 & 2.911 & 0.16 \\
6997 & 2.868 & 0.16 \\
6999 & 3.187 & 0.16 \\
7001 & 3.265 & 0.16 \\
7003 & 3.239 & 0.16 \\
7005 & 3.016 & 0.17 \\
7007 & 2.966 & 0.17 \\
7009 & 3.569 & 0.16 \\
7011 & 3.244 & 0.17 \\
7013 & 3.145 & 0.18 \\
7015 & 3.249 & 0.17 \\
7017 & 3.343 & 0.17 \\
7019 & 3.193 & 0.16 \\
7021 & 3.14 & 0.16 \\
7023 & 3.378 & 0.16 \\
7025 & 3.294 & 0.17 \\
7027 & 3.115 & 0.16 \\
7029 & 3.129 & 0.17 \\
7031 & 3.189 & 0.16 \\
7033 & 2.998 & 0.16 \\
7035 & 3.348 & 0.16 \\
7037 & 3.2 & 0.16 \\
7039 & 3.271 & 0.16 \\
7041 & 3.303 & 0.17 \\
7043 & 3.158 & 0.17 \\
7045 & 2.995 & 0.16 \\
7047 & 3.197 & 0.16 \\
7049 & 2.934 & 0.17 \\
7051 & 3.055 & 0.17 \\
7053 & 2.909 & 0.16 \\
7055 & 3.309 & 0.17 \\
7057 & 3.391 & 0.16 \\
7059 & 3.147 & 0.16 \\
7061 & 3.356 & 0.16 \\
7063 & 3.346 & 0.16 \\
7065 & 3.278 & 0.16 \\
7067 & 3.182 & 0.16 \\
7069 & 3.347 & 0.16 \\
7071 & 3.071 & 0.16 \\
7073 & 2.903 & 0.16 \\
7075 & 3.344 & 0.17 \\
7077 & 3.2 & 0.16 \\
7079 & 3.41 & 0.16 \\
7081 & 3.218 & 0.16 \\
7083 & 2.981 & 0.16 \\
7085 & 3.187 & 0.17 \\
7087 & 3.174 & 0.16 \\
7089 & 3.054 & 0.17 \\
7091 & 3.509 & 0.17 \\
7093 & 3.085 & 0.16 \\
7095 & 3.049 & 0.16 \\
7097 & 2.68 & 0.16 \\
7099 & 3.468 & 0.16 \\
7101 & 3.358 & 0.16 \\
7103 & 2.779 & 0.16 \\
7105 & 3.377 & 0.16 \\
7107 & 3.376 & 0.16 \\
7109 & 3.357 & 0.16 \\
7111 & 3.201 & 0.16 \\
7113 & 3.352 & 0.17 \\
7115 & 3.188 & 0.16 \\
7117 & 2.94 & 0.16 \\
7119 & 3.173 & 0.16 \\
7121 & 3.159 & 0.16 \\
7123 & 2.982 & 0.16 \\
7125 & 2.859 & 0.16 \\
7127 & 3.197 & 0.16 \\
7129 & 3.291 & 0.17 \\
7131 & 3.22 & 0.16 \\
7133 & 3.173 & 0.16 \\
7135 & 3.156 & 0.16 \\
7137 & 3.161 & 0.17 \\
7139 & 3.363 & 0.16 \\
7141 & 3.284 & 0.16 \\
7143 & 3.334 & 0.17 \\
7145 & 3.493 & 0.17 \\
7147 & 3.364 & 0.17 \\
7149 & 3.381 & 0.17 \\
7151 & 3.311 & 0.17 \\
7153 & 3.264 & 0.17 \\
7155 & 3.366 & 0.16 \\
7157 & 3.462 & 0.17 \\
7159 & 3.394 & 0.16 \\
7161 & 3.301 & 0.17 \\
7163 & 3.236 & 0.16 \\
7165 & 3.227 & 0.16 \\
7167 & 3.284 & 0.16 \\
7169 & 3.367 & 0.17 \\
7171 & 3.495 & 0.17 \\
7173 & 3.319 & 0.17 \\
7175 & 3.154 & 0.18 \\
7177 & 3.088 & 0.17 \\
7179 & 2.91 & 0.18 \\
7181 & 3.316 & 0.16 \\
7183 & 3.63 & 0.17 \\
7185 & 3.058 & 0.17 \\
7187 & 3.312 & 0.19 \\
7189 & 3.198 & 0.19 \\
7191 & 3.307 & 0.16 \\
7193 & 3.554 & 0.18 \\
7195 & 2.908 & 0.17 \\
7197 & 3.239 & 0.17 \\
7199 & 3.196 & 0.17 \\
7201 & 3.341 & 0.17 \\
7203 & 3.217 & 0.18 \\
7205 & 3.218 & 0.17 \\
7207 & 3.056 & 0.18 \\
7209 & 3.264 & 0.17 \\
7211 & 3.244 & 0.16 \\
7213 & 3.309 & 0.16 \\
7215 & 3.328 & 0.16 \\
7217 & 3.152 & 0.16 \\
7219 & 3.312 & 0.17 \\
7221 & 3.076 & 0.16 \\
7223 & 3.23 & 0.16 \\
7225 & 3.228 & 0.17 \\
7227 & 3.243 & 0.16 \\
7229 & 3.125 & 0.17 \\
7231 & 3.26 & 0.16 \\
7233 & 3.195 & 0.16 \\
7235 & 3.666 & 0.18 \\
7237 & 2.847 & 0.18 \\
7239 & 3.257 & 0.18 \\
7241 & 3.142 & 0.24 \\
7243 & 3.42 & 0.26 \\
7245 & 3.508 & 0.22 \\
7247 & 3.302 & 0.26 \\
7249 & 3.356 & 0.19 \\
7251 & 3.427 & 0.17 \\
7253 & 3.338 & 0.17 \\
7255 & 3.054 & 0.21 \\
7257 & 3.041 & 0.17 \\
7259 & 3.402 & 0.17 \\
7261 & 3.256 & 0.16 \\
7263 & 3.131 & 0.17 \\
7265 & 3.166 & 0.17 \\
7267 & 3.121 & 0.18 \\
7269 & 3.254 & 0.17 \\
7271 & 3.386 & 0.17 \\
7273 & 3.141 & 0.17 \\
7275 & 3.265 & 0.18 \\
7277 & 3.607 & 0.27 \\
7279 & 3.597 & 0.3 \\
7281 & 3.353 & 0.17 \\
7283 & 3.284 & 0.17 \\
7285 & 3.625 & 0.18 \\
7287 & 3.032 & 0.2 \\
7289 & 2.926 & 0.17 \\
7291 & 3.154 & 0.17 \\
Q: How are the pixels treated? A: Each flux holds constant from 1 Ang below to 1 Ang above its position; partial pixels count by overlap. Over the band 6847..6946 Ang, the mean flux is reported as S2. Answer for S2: 3.29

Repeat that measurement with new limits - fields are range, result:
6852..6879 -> 3.25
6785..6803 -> 3.27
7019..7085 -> 3.19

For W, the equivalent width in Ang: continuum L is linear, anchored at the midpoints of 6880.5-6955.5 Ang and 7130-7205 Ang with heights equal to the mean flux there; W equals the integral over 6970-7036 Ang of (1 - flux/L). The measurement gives 6.5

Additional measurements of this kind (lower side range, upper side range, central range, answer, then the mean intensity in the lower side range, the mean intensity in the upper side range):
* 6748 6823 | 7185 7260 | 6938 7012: 7.0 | 3.24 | 3.25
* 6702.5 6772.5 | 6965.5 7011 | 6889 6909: -3.2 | 3.09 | 2.82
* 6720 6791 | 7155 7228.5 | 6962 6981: 3.7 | 3.14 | 3.26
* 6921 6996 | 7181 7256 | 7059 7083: -1.1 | 2.96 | 3.26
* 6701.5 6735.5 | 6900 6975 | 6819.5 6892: -3.6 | 3.1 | 3.15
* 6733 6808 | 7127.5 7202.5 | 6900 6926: -1.3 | 3.19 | 3.28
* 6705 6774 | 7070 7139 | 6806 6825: -1.4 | 3.1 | 3.17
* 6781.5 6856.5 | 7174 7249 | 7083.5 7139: 1.5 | 3.3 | 3.24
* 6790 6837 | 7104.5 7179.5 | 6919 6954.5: 1.0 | 3.35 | 3.25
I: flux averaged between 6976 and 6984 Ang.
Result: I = 2.51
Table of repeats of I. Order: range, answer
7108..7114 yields 3.3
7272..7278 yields 3.34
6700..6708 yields 3.13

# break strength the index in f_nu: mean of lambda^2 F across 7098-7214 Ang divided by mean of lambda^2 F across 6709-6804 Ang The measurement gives 1.15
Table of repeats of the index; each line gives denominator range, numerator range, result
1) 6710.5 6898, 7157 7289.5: 1.13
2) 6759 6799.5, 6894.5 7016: 1.01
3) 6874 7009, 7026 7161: 1.07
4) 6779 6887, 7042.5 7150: 1.05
